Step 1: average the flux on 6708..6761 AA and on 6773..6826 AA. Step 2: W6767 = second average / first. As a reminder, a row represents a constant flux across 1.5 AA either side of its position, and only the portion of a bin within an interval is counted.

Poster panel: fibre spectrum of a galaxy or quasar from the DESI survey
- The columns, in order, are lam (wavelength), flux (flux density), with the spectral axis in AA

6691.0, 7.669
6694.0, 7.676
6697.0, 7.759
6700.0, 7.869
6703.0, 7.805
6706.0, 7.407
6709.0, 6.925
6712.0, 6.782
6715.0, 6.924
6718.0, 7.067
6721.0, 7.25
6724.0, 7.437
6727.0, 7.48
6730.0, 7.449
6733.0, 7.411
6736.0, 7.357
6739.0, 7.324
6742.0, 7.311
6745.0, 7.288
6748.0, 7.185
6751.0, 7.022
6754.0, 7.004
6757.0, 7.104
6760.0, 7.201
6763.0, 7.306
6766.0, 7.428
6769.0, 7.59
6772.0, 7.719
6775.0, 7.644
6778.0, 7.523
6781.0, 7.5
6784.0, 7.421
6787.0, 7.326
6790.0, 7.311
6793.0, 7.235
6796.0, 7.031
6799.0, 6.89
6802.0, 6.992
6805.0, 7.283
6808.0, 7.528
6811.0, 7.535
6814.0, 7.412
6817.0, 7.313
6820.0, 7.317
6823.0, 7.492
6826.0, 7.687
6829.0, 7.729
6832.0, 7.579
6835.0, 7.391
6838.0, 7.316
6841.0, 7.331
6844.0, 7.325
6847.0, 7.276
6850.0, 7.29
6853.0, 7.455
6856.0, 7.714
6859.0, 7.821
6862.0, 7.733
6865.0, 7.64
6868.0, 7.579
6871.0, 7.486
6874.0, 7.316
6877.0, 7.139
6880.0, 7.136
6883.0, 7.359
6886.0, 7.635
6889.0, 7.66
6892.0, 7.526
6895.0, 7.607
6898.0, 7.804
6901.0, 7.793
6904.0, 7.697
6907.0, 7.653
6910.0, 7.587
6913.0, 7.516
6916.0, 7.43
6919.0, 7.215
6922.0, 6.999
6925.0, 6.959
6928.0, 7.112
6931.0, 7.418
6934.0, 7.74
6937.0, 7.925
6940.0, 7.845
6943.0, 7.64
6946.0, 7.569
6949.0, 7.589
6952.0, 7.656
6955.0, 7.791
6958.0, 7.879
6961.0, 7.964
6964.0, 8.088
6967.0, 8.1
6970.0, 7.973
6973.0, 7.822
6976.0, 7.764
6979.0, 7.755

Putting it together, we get 1.0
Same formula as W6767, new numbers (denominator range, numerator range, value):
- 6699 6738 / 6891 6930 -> 1.02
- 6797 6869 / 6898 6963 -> 1.02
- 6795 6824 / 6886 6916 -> 1.05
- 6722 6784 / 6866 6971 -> 1.03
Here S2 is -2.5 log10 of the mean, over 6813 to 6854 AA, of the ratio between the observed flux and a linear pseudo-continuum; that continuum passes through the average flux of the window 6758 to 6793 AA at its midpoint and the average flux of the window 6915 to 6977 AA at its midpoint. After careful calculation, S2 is 0.01 mag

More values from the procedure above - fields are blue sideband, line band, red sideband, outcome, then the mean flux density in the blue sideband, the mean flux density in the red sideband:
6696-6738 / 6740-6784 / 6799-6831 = 0.00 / 7.35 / 7.41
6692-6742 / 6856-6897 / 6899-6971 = 0.01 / 7.37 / 7.63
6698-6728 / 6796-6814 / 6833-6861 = 0.02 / 7.3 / 7.44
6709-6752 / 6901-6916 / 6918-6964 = -0.01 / 7.23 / 7.57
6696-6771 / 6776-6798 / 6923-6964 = 0.01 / 7.31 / 7.63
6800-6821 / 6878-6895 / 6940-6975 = 0.02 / 7.33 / 7.82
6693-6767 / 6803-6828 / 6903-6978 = 0.00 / 7.31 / 7.64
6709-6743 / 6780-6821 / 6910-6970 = 0.01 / 7.24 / 7.61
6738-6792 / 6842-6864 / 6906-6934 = -0.03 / 7.34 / 7.34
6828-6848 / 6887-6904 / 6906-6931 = -0.05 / 7.42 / 7.31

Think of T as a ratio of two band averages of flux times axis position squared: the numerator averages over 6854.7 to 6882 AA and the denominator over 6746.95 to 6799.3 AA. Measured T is 1.05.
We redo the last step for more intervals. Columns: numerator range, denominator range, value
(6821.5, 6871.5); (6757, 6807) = 1.05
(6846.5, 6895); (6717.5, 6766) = 1.07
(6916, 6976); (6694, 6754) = 1.11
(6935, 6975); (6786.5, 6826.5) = 1.12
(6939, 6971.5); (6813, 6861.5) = 1.08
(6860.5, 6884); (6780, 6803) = 1.05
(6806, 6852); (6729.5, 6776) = 1.04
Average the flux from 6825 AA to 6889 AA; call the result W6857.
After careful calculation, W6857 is 7.48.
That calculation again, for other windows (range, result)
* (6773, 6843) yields 7.38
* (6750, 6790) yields 7.37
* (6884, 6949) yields 7.54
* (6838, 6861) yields 7.46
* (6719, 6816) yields 7.33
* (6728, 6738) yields 7.41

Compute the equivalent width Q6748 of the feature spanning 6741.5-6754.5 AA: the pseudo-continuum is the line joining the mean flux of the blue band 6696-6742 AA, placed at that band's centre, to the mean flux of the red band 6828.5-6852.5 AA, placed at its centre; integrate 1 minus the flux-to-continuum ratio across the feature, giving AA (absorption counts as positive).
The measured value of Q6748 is 0.3 AA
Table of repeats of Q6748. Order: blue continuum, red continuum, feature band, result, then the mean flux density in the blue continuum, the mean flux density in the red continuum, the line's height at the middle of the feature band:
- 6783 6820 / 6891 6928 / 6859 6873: -0.4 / 7.27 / 7.47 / 7.39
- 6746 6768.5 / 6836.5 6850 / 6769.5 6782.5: -0.7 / 7.2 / 7.31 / 7.22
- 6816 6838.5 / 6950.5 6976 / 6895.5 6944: 1.5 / 7.49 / 7.9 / 7.77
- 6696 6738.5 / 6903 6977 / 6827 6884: 0.5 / 7.35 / 7.64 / 7.53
